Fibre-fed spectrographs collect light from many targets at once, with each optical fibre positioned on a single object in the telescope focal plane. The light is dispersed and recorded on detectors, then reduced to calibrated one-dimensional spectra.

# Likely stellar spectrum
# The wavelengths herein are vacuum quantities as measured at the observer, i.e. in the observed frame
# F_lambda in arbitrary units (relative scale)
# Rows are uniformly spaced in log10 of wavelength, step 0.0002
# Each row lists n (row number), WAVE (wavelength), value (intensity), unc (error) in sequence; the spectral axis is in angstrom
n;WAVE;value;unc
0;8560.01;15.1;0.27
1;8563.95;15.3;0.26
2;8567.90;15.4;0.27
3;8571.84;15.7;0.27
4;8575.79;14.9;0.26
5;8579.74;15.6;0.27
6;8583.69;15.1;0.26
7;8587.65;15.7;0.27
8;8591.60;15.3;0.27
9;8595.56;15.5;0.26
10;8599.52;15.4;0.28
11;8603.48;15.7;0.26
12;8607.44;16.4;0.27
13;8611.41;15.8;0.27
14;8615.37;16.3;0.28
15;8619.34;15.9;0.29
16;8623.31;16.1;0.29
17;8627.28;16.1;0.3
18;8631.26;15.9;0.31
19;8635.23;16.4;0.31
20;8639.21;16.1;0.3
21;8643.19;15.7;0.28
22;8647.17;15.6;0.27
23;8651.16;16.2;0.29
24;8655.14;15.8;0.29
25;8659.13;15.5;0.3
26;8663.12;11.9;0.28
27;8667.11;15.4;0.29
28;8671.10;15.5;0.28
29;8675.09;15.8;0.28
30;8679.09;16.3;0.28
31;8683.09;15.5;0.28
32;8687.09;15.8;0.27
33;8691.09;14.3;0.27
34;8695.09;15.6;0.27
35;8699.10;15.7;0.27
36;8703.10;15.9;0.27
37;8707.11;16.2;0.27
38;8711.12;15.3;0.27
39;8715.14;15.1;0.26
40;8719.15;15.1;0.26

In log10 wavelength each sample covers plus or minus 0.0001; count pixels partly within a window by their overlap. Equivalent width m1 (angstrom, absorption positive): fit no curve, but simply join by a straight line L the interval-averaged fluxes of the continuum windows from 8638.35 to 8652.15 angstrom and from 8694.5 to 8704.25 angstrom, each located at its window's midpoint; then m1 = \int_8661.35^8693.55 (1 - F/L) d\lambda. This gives 1.4 angstrom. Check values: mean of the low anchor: 15.9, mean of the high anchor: 15.7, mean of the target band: 15.1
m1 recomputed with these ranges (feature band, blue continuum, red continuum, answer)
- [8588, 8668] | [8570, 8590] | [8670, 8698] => -0.97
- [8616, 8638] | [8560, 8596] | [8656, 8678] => -1.41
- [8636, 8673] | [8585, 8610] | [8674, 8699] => 0.59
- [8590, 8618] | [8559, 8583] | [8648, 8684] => -0.82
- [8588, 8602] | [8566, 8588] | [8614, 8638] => 0.18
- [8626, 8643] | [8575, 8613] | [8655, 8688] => -0.77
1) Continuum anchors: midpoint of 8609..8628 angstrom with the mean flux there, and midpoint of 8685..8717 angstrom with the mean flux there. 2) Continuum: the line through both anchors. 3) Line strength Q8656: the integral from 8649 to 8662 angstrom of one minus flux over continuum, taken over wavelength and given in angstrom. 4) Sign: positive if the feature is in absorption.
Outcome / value 0.2 angstrom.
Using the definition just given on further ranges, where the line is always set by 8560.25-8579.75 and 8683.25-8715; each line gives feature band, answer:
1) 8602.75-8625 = -0.95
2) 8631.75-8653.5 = -0.78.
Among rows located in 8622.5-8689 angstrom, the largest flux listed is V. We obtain 16.4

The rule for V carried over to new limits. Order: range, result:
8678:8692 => 16.3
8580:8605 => 15.7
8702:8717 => 16.2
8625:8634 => 16.1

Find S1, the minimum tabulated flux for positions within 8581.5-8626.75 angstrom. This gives 15.1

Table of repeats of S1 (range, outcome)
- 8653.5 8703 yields 11.9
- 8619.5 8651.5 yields 15.6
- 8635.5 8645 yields 15.7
